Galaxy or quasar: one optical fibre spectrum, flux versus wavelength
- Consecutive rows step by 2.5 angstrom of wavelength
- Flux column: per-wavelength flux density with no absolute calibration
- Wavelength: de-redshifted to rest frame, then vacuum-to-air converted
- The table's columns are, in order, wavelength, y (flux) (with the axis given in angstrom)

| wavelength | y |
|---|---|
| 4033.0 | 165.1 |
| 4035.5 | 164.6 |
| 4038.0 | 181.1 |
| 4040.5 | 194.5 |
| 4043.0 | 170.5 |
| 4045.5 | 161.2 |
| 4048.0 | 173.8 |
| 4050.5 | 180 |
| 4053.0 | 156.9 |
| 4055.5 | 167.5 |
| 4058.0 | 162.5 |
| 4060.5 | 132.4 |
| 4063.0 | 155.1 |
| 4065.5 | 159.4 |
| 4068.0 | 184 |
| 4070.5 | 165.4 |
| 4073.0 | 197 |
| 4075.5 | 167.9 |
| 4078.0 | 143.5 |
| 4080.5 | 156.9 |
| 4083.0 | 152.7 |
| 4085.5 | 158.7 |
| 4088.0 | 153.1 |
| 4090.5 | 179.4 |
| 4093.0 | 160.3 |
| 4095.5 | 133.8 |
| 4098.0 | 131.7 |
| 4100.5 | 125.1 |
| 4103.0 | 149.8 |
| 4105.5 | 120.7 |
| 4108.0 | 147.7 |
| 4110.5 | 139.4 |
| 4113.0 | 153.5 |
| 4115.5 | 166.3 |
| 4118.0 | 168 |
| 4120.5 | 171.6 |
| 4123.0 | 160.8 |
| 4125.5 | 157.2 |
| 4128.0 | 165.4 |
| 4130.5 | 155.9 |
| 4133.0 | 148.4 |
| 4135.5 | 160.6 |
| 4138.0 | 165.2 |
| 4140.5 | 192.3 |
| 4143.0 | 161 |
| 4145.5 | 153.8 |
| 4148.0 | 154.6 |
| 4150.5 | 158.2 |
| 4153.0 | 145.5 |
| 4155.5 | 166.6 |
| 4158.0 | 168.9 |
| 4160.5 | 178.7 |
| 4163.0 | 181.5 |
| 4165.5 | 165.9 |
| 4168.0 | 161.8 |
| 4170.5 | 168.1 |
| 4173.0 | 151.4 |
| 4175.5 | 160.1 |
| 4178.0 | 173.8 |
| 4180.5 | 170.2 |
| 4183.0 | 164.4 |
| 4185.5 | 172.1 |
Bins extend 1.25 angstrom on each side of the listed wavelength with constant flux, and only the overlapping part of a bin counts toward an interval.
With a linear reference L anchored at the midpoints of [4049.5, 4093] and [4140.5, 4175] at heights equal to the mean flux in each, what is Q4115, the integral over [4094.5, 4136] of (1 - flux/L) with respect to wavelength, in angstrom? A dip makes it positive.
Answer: 3.3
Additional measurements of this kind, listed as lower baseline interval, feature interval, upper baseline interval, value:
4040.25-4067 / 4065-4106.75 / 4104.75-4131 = 1.3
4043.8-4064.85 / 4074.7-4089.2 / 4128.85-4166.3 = 0.6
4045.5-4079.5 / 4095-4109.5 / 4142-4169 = 2.6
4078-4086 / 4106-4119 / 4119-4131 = 0.6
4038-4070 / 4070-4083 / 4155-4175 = 0.2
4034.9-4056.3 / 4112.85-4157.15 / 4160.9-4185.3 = 1.8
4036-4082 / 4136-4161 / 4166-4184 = 0.2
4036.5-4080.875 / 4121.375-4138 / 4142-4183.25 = 0.6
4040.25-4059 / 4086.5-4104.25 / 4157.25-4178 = 2.2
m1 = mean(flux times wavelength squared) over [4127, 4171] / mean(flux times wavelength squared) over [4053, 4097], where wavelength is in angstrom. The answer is 1.06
